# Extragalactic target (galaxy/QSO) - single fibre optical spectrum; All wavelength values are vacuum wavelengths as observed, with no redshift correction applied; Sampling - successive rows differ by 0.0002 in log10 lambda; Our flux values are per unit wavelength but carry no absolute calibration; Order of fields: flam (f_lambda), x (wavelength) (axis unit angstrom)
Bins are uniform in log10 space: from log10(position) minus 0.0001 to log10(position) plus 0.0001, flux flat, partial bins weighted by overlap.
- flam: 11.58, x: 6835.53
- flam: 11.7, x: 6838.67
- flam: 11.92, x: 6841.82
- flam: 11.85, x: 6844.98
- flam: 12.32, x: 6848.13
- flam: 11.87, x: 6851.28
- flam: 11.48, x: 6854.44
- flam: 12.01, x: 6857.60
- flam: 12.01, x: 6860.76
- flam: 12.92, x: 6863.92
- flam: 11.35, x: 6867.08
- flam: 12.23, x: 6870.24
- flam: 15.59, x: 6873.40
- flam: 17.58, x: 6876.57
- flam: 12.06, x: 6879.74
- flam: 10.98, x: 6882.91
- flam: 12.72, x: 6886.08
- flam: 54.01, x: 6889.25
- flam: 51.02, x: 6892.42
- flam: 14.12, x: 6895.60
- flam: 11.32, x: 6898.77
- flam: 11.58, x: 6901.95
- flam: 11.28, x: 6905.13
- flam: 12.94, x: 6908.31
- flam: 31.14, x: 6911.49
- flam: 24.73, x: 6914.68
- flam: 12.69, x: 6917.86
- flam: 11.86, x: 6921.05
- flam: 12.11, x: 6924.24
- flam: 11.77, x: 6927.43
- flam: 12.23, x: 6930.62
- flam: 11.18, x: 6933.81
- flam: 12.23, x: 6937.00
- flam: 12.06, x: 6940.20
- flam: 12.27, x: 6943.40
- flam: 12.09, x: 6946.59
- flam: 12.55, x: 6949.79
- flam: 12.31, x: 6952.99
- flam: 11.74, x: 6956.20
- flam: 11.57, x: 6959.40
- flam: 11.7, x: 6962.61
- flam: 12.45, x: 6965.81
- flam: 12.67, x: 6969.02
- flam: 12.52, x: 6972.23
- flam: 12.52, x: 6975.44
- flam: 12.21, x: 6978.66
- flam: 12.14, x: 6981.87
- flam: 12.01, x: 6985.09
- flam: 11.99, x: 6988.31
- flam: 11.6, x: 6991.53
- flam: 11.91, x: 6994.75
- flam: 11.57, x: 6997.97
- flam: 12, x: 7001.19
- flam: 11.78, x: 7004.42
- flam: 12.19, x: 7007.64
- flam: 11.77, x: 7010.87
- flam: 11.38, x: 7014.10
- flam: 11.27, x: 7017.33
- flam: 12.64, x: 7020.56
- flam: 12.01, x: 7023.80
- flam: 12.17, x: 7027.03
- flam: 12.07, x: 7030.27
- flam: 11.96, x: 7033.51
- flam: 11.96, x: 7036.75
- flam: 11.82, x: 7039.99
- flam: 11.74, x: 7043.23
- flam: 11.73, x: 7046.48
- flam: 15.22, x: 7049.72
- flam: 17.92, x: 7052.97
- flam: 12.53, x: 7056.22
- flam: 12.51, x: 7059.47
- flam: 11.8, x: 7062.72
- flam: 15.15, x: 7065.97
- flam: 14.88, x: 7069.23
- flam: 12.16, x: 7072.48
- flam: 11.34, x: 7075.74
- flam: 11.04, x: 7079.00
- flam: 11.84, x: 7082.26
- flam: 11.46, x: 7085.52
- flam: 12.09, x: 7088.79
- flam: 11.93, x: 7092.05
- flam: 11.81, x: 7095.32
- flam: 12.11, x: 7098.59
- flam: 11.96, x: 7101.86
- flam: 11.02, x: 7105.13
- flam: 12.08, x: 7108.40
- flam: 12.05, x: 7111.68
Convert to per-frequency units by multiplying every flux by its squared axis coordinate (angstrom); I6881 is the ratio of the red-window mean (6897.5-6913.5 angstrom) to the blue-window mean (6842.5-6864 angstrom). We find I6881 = 1.35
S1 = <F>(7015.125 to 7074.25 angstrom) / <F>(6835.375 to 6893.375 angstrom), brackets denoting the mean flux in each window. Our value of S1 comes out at 0.78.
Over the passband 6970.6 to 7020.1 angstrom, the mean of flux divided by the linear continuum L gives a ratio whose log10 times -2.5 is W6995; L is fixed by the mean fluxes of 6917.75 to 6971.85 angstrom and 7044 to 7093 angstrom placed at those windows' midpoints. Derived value 0.04 mag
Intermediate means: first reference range 12.1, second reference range 12.9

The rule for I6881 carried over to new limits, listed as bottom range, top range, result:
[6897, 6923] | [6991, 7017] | 0.76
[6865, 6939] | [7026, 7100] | 0.76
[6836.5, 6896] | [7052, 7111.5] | 0.79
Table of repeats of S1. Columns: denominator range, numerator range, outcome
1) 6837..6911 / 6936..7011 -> 0.75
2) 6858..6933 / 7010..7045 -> 0.69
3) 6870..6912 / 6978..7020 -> 0.60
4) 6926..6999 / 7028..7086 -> 1.06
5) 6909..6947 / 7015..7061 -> 0.86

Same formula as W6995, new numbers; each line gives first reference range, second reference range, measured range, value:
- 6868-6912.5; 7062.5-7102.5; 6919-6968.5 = 0.41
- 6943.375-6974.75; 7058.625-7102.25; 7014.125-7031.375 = 0.02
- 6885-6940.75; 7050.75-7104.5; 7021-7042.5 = 0.19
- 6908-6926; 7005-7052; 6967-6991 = 0.20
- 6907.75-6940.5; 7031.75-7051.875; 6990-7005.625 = 0.15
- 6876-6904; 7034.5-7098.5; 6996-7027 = 0.29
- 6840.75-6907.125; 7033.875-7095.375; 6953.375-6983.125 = 0.19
